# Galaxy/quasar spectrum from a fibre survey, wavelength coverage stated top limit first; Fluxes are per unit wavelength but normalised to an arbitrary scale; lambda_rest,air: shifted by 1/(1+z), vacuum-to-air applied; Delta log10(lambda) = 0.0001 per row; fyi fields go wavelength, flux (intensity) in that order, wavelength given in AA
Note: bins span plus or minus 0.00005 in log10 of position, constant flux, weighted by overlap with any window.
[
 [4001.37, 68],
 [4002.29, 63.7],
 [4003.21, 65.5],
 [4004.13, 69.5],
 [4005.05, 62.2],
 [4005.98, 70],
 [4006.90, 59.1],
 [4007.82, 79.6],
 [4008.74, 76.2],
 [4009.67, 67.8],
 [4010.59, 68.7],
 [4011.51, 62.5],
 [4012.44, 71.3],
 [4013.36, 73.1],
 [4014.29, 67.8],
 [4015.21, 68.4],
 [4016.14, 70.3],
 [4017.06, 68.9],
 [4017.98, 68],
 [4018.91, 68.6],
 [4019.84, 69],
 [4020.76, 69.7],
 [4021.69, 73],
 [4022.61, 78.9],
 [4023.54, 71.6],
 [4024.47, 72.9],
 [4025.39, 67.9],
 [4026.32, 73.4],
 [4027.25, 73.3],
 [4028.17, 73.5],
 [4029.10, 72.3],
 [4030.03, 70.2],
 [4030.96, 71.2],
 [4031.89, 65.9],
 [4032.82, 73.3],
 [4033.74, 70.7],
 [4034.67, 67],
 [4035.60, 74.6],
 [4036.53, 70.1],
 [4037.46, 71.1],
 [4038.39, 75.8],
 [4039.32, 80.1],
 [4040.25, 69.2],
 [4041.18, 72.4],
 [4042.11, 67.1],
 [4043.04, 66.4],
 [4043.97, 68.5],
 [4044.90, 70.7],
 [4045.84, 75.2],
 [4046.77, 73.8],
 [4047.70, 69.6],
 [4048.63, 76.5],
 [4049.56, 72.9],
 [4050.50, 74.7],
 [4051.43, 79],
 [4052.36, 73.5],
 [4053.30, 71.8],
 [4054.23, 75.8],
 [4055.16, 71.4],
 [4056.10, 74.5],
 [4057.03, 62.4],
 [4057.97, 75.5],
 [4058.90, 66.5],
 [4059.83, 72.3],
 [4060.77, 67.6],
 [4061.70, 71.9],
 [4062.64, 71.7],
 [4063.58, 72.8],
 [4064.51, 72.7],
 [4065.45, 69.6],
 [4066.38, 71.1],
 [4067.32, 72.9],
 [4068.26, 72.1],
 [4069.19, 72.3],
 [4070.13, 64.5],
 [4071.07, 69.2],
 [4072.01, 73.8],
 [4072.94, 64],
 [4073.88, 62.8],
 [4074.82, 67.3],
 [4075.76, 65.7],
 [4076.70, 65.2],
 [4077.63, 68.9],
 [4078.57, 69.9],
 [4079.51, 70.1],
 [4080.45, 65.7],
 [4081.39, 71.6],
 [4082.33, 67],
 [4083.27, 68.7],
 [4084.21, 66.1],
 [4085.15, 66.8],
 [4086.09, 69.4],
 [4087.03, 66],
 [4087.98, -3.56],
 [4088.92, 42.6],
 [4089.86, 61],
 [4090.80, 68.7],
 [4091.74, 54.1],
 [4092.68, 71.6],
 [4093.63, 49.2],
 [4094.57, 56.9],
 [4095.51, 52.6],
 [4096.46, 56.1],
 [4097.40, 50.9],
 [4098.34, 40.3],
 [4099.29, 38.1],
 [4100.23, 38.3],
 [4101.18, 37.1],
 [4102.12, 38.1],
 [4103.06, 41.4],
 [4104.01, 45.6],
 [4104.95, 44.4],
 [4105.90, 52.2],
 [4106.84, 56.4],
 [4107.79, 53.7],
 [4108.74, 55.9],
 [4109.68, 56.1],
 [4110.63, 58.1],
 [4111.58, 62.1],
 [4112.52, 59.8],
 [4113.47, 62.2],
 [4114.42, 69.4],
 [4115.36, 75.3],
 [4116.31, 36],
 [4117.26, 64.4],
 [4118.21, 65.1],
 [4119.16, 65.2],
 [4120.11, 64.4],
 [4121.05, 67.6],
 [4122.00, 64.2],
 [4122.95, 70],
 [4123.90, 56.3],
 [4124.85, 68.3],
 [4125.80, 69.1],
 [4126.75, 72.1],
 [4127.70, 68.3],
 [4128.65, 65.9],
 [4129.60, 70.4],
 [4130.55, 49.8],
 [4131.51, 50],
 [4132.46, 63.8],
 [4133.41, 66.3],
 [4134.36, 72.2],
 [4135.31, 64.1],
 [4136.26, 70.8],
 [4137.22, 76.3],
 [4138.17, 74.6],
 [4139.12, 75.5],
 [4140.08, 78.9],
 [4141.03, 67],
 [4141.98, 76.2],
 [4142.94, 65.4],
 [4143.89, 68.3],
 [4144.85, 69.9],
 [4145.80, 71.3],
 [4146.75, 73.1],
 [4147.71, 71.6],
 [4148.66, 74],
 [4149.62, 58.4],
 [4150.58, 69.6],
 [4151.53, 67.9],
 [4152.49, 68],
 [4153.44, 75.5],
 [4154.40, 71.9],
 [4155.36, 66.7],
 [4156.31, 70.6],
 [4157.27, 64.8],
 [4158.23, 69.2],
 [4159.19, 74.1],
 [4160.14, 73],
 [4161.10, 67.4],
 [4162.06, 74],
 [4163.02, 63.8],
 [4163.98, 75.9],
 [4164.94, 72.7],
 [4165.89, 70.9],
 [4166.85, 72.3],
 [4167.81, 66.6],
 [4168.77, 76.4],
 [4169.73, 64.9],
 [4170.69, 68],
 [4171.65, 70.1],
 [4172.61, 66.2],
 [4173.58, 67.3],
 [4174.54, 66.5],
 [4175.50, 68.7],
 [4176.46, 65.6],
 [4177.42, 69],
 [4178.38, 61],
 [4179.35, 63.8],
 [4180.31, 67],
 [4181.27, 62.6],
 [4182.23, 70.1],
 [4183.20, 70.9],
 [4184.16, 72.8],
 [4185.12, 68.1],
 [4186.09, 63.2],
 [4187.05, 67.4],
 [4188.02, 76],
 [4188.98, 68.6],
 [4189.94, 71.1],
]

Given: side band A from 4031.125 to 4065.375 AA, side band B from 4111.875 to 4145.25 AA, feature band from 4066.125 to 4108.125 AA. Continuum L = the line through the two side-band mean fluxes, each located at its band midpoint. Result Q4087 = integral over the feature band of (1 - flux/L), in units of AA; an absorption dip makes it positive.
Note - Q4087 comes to 6.8 AA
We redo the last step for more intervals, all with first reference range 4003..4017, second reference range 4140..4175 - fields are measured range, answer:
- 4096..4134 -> 6.7 AA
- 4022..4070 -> -1.9 AA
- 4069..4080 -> 0.3 AA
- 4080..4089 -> 1.4 AA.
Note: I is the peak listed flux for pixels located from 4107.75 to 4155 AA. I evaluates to 78.9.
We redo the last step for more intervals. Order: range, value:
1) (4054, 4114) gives 75.8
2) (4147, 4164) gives 75.9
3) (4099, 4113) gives 62.1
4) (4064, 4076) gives 73.8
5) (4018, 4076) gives 80.1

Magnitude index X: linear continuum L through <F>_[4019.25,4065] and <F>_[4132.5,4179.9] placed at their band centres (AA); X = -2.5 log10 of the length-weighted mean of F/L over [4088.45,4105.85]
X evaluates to 0.39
